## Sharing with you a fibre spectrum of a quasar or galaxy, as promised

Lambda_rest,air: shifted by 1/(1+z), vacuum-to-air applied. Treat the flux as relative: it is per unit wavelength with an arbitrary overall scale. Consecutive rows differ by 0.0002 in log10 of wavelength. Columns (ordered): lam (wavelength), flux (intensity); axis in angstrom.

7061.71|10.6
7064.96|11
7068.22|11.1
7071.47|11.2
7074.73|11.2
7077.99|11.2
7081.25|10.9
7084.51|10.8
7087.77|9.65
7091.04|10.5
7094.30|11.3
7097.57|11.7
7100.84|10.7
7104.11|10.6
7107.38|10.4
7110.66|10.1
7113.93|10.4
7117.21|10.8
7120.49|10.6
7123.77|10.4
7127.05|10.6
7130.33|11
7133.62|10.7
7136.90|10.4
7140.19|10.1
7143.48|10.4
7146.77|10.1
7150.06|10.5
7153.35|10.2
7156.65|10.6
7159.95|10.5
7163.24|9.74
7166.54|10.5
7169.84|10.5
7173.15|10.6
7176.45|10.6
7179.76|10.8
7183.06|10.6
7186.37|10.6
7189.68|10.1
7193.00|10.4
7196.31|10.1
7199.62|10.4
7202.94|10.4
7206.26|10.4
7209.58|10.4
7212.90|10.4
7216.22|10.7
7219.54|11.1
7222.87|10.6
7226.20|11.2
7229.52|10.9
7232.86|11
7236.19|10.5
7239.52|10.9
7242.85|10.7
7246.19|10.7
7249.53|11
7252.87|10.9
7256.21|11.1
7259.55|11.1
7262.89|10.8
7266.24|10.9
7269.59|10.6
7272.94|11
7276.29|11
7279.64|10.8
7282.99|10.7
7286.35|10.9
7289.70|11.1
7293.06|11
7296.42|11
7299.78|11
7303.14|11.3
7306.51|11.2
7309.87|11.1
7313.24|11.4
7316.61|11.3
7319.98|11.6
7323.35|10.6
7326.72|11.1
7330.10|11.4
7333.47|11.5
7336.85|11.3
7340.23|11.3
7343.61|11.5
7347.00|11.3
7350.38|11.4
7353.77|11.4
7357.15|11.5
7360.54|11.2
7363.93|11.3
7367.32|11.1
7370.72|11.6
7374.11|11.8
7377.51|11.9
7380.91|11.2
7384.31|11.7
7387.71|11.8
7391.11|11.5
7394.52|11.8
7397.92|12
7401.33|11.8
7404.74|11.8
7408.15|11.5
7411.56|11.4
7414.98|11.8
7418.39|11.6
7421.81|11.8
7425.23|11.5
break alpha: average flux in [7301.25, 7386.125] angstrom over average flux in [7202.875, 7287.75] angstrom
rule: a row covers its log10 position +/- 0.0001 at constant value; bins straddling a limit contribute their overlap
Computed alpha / 1.05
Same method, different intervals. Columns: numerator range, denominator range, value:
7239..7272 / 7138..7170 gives 1.05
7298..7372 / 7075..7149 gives 1.06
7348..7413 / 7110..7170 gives 1.11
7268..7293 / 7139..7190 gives 1.04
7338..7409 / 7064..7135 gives 1.07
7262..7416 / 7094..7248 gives 1.07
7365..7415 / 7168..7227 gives 1.10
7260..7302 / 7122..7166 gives 1.05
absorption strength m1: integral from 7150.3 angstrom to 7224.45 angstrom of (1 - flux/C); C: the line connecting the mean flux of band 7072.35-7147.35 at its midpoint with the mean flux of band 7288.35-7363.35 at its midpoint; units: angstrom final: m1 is 2.7 angstrom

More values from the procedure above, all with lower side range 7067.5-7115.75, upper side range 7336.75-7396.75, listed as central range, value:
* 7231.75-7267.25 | 1.0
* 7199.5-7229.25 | 1.2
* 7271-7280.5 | 0.3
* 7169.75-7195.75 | 1.2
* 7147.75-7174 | 1.4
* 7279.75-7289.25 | 0.4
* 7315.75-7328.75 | 0.3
